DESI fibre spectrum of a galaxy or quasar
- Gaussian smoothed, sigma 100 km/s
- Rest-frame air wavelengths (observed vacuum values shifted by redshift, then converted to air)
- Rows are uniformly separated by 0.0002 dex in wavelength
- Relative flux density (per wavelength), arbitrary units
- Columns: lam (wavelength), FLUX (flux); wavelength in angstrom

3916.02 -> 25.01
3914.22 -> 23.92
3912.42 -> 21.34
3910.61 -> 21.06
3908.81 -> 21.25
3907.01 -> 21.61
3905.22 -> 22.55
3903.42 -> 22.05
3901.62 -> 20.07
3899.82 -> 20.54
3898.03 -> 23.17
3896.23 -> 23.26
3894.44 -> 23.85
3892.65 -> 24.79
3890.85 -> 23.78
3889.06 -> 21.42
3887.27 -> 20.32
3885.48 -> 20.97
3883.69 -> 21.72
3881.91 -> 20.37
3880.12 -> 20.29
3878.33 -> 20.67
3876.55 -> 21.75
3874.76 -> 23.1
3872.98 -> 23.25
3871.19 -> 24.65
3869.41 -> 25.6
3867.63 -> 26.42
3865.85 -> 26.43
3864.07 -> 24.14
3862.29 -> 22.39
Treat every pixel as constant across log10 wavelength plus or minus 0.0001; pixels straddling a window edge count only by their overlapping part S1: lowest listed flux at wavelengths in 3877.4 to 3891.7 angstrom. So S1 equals 20.29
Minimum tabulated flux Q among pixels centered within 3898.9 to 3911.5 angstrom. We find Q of 20.07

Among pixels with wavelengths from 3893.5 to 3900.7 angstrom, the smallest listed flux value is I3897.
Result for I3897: 20.54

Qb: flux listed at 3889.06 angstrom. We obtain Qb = 21.42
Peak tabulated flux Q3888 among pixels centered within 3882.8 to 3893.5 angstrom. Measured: 24.79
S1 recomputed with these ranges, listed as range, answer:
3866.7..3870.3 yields 25.6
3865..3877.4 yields 21.75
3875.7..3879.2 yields 20.67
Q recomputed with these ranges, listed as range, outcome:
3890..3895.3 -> 23.78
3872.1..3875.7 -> 23.1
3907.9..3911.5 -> 21.06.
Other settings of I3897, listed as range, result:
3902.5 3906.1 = 22.05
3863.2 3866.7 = 24.14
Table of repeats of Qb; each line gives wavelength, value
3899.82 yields 20.54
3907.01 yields 21.61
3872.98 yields 23.25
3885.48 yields 20.97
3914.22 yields 23.92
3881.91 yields 20.37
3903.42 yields 22.05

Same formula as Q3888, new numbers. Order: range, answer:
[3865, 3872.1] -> 26.43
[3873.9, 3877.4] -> 23.1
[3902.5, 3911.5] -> 22.55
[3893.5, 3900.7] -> 23.85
